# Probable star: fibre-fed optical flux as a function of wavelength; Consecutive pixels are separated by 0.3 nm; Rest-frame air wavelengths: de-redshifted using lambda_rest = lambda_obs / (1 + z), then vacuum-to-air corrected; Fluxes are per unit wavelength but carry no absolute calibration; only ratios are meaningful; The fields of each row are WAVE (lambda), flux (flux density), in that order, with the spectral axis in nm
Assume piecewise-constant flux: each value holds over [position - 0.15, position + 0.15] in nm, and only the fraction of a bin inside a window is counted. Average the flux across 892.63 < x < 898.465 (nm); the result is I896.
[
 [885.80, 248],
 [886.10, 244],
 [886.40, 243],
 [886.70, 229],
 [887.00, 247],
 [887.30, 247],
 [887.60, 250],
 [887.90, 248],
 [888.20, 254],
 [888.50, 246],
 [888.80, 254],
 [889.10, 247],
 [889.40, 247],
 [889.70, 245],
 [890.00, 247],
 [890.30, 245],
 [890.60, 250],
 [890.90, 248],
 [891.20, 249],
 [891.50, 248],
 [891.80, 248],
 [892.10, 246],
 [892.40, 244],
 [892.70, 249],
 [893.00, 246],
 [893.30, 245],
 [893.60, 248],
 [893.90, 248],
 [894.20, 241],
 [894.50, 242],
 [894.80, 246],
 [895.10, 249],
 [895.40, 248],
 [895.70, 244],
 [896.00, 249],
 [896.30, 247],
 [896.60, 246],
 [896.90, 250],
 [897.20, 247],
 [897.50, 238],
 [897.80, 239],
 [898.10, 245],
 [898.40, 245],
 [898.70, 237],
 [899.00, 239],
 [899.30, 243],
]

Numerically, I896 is 246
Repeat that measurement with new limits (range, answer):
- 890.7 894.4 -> 247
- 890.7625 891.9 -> 248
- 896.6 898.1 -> 244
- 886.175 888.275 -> 245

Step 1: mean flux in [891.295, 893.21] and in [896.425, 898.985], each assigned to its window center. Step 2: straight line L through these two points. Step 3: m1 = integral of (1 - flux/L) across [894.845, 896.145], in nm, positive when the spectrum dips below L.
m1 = -0.01 nm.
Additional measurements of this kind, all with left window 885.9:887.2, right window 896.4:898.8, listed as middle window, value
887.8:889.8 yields -0.06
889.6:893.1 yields -0.07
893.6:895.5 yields -0.02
